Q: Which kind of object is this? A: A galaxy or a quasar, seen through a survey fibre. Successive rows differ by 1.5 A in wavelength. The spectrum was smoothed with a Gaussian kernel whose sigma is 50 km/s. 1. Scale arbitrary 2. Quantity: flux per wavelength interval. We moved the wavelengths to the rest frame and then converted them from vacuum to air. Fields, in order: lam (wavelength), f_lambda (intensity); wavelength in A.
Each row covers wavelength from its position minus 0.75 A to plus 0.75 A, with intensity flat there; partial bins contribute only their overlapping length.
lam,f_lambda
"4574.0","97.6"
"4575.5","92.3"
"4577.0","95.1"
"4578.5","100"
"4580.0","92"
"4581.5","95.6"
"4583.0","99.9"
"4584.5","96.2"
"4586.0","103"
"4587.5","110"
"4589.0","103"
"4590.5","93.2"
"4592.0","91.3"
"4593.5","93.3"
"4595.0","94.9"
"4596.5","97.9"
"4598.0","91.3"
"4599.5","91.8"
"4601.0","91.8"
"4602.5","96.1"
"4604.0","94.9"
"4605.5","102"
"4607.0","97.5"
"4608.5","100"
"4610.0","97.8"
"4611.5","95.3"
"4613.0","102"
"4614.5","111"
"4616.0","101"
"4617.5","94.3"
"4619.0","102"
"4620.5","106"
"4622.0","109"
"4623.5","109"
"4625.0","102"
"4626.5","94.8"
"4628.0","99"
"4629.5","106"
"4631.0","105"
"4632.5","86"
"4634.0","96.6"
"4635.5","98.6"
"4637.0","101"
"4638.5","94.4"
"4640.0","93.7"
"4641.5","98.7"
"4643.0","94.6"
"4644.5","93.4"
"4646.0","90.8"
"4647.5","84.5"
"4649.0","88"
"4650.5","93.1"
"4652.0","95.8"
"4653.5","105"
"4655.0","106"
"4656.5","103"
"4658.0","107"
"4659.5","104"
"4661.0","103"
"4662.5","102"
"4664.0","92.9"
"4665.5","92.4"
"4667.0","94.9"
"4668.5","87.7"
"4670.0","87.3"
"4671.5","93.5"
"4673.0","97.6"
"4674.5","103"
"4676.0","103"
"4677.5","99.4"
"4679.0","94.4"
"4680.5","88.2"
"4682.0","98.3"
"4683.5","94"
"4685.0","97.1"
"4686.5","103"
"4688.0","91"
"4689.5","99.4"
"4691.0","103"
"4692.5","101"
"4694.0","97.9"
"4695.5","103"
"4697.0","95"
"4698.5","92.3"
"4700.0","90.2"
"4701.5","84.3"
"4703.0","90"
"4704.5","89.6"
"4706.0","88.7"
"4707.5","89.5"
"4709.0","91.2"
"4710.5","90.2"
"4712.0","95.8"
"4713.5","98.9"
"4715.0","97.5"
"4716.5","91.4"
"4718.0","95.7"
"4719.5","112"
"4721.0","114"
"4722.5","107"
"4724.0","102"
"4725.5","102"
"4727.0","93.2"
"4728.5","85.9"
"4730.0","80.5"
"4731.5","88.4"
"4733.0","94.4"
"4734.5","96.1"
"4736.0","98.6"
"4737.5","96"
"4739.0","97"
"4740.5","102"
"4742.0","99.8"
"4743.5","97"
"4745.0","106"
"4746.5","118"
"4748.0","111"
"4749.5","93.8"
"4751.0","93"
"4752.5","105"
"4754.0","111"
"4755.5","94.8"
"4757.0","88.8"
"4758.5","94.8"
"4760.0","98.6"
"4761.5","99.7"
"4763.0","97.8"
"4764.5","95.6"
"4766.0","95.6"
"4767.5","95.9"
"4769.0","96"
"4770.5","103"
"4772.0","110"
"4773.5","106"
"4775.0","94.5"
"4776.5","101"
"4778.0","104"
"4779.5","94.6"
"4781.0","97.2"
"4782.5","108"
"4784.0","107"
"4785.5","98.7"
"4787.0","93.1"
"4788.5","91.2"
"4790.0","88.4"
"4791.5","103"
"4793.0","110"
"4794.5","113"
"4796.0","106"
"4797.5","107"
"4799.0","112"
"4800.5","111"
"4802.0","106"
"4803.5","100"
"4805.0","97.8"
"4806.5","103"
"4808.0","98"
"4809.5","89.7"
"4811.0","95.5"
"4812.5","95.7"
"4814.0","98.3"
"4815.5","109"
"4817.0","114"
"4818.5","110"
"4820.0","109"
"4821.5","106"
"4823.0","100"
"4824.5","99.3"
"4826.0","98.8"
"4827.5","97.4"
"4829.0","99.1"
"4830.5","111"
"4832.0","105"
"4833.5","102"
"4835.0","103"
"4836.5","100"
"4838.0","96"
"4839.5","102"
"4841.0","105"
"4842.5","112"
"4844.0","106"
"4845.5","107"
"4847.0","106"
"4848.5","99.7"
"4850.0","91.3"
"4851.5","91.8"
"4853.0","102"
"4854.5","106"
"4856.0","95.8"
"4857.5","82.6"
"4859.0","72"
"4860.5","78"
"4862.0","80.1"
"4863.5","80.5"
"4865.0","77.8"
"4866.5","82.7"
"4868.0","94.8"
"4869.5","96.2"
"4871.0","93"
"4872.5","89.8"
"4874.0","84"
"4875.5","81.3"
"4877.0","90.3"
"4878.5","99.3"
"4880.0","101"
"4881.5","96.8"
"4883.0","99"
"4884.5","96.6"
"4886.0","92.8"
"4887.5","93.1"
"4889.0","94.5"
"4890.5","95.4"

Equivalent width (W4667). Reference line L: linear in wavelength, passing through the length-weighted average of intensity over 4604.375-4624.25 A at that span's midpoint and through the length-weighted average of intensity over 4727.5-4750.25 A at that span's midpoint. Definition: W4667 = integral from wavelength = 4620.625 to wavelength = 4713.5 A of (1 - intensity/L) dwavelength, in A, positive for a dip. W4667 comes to 3.32 A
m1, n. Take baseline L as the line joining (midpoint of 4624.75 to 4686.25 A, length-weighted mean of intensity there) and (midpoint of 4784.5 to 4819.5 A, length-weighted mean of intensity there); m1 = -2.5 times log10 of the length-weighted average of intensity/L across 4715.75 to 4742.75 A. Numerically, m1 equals 0.02 mag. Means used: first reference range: 96.8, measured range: 97.6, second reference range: 102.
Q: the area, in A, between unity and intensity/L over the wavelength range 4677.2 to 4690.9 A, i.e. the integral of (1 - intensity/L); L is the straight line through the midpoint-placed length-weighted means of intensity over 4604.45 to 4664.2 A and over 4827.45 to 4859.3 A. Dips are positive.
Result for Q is 0.43 A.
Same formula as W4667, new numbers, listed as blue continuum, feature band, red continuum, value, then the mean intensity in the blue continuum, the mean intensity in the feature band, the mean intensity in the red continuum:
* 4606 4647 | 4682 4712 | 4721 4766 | 1.3 A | 99.2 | 94.4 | 98.4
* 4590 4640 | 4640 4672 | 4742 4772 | 0.9 A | 98.3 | 96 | 100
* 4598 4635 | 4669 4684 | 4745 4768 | 0.6 A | 99.4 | 95.8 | 99.8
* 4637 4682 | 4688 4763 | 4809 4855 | 1.1 A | 96.4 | 97.2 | 102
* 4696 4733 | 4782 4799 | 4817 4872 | -1.1 A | 94.4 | 103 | 97.4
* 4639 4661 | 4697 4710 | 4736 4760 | 1.2 A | 97.1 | 89.8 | 100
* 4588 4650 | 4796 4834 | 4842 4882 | -4.0 A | 97.4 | 103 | 92.4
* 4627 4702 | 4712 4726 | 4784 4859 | -0.5 A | 96.7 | 102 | 101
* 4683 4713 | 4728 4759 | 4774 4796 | -0.1 A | 94.4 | 97.8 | 101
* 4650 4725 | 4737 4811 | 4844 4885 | -4.9 A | 97.2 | 101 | 91.9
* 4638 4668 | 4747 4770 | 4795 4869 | -0.1 A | 96.8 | 98.4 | 99.1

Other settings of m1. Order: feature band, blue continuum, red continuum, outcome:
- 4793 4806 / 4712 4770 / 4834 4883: -0.11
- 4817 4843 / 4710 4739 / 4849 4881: -0.14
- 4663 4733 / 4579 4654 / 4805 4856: 0.04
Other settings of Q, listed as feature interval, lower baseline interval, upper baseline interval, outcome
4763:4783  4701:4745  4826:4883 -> -0.9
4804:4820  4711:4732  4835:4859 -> -0.4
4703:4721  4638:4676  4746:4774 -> 0.6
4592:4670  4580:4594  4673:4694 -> 0.3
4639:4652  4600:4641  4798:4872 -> 0.9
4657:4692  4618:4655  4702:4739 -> -0.2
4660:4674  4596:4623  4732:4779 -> 0.6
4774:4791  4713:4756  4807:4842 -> 0.4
